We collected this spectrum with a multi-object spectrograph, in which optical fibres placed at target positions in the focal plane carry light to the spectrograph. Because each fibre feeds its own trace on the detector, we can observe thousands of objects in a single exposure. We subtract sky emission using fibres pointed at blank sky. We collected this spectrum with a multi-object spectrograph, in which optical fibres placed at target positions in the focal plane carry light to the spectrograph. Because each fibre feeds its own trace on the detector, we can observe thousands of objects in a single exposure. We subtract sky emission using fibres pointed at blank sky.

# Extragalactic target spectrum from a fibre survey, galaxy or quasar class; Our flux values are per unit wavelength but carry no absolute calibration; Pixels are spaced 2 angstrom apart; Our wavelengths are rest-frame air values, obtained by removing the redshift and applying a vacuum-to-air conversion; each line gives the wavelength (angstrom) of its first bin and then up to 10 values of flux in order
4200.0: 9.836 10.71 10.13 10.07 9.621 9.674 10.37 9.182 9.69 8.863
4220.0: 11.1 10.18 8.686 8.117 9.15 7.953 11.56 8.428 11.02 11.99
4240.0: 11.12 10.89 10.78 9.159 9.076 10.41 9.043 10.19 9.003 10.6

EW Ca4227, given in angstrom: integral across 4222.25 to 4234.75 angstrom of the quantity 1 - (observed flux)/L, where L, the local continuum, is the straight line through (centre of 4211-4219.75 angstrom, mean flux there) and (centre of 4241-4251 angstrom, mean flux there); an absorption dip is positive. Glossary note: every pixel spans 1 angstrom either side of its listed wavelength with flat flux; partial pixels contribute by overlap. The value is 1.0 angstrom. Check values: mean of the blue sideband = 9.66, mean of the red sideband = 10.1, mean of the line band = 9.07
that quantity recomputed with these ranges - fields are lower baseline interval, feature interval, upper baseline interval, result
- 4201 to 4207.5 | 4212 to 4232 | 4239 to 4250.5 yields 1.7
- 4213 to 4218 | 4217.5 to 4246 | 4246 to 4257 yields -1.7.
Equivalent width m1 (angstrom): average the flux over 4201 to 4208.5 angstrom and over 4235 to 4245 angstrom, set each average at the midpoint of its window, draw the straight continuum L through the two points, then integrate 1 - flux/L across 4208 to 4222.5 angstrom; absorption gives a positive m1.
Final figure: 0.9 angstrom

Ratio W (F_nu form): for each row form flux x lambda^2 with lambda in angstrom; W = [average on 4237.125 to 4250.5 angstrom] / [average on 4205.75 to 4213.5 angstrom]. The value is 1.1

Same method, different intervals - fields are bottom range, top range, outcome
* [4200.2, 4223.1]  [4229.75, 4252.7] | 1.04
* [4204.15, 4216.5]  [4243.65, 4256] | 1.00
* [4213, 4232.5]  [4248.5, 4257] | 1.04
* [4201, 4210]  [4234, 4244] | 1.10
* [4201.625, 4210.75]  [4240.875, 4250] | 1.02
